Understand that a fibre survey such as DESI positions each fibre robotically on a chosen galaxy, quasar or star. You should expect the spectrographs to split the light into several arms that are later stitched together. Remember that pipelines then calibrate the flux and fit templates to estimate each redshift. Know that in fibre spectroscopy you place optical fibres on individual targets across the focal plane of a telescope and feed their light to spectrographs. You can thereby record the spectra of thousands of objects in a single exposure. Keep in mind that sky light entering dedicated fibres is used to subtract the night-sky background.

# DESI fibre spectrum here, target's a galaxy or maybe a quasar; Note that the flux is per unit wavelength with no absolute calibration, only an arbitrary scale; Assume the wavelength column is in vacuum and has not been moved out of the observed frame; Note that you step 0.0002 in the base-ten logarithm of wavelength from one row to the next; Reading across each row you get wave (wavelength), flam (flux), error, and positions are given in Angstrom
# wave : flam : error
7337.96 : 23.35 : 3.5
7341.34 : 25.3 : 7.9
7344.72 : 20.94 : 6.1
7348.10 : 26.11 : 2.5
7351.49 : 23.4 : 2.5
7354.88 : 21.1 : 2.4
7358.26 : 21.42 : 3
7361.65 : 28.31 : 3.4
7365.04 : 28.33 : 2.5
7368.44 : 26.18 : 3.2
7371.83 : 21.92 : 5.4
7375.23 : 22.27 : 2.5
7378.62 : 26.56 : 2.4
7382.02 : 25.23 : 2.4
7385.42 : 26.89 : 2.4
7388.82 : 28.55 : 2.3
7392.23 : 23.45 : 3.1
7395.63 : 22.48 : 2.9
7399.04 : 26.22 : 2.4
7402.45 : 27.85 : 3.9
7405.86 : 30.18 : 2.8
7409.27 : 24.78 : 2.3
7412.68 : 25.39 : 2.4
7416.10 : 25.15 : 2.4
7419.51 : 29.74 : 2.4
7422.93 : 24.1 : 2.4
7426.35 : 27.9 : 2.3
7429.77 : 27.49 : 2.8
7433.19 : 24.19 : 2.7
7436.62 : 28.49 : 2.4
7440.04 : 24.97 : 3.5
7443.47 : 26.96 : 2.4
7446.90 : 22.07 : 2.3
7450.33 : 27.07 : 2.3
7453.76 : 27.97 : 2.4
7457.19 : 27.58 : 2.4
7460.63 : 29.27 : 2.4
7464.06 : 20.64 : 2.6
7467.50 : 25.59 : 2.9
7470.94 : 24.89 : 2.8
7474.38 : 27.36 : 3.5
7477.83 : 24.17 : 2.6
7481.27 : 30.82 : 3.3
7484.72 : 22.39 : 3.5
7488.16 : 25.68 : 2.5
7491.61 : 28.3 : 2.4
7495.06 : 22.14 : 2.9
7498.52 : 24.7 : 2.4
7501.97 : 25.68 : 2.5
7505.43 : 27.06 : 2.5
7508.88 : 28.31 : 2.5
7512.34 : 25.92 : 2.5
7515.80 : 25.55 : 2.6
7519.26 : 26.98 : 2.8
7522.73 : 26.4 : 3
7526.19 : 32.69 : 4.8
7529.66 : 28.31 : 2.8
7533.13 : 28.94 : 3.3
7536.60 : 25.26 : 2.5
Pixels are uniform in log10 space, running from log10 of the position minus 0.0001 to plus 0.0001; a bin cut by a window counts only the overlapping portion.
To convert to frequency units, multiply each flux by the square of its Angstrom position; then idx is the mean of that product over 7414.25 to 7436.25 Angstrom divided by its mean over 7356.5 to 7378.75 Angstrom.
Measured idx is 1.1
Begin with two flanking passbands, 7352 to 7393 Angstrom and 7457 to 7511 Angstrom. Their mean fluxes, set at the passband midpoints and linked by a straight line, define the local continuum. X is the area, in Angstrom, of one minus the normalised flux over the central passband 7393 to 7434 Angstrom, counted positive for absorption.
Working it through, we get -1.5 Angstrom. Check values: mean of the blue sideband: 25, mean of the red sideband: 25.9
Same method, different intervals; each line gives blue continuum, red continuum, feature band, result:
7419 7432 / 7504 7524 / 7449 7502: 1.8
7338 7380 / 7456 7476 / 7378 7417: -1.9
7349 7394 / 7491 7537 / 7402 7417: -0.7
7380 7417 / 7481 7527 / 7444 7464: -0.1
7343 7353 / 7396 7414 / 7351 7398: 0.3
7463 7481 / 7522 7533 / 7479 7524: 2.0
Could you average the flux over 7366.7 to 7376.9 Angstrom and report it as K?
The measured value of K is 23.5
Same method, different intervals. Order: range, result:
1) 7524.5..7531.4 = 30.5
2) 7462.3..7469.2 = 23.2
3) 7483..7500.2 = 24.6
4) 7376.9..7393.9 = 26.1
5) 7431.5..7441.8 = 25.9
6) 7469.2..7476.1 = 26.1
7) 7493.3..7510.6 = 25.6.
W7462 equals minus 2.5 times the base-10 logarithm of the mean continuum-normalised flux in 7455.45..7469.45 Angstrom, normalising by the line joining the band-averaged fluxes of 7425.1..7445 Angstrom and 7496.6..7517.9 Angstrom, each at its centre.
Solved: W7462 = 0.029 mag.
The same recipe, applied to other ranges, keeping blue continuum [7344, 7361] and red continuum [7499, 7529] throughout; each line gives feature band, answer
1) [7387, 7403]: -0.06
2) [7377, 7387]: -0.10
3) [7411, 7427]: -0.07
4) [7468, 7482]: -0.01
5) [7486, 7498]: 0.06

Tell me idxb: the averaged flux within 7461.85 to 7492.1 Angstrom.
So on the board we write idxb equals 25.5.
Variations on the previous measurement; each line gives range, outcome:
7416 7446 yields 26.5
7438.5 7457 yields 26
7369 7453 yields 25.9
